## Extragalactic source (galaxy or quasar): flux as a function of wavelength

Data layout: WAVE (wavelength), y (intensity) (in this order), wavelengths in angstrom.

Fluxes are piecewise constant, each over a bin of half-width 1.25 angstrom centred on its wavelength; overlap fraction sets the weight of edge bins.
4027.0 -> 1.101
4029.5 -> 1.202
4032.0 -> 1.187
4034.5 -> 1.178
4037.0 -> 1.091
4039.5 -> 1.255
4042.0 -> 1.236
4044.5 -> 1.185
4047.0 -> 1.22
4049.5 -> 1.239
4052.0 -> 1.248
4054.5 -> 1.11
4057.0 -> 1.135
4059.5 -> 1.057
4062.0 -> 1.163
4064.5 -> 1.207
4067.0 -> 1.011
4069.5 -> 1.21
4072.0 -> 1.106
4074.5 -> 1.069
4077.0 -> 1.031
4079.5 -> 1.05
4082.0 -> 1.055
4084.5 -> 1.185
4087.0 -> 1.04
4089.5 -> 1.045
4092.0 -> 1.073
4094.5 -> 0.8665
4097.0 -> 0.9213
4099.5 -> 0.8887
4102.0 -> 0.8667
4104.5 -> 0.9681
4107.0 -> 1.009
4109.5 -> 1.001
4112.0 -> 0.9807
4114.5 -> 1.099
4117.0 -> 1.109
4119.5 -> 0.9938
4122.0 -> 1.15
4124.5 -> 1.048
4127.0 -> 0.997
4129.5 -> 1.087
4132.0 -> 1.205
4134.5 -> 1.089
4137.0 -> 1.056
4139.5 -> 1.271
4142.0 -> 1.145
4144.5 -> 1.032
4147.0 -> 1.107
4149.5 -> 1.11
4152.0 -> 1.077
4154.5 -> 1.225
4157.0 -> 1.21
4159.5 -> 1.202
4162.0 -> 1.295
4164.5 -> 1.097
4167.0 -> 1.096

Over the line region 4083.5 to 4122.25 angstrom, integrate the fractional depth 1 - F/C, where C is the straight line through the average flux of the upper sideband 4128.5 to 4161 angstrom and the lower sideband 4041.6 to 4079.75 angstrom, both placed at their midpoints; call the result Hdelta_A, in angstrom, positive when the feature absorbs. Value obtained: 4.6 angstrom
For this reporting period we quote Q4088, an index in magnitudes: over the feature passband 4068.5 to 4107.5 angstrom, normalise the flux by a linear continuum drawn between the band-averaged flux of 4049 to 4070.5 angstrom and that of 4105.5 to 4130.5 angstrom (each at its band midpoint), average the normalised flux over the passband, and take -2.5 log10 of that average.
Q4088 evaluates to 0.08 mag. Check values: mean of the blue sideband 1.15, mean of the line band 1.02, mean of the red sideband 1.05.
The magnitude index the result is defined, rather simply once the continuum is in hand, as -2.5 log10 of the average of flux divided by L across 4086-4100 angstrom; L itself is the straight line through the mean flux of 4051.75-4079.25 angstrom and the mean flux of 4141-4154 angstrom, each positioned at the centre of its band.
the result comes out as 0.14 mag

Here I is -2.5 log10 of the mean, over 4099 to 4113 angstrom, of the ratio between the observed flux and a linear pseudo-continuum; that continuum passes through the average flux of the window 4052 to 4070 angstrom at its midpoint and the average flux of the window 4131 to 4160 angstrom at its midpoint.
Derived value 0.19 mag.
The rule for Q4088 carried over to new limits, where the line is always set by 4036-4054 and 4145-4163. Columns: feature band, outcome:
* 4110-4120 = 0.13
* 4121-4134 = 0.08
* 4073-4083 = 0.14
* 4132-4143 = 0.02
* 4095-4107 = 0.28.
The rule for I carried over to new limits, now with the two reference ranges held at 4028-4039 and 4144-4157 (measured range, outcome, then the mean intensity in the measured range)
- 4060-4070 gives 0.020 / 1.14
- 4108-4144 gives 0.046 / 1.09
